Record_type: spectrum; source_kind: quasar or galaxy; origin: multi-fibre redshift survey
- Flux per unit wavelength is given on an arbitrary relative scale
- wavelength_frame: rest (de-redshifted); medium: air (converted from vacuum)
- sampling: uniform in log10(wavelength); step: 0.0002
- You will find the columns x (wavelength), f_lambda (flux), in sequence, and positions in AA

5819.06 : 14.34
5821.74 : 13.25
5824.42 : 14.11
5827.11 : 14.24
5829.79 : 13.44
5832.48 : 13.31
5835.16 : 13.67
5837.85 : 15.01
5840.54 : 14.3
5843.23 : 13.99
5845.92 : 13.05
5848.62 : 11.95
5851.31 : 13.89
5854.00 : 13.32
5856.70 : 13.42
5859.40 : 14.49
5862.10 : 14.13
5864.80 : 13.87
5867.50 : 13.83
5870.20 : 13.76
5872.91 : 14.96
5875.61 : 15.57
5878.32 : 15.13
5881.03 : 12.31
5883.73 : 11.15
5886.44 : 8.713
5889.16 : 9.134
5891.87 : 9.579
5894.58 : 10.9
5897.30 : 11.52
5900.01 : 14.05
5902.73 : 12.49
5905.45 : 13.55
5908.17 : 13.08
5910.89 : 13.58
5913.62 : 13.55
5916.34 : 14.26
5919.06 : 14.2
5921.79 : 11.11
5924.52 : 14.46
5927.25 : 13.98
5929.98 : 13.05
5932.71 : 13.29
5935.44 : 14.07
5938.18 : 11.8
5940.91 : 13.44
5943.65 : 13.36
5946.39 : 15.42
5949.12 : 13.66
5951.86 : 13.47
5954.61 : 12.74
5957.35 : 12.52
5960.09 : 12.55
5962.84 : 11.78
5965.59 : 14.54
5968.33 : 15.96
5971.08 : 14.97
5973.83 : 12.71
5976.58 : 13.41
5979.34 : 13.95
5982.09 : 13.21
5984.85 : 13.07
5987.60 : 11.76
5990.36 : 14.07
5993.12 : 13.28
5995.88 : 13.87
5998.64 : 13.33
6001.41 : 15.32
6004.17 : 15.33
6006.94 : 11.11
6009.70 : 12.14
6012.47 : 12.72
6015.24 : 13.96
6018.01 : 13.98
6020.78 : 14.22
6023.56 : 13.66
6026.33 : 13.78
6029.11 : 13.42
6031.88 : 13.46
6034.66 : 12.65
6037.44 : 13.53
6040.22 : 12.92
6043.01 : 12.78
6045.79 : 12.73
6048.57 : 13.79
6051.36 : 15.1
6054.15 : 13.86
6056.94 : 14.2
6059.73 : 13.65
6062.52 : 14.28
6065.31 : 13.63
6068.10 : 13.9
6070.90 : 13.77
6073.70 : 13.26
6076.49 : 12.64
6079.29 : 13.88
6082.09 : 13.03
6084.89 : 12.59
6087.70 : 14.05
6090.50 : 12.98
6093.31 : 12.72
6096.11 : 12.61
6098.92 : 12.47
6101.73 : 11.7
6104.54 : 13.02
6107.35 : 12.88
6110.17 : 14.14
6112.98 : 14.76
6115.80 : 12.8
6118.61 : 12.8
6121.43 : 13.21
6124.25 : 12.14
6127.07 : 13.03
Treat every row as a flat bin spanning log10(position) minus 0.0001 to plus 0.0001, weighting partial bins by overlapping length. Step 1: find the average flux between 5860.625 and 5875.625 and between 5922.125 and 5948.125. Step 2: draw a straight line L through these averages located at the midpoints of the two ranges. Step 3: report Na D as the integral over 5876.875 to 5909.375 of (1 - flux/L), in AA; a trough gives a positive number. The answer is 5.1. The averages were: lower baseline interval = 14.2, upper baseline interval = 13.6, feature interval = 11.8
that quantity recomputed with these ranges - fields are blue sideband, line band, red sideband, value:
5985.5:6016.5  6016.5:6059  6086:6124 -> -1.2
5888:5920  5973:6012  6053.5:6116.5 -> -1.2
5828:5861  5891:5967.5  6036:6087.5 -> 2.8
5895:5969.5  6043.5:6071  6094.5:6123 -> -1.5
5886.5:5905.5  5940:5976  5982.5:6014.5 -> -3.3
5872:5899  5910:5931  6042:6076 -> -2.2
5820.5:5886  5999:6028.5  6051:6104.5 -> -0.4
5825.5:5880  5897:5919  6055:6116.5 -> 0.6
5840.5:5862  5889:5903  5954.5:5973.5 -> 2.3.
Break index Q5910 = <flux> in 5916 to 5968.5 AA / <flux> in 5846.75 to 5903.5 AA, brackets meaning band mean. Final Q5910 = 1.1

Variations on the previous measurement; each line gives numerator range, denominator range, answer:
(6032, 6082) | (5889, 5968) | 1.04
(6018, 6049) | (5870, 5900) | 1.11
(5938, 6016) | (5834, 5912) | 1.03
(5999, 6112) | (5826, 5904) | 1.03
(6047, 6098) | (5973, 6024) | 1.01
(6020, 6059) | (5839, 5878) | 0.97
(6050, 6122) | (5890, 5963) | 1.03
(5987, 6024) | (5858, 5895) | 1.06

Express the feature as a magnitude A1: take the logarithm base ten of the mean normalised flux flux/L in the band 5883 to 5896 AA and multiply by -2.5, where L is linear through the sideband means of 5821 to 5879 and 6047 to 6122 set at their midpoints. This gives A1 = 0.37 mag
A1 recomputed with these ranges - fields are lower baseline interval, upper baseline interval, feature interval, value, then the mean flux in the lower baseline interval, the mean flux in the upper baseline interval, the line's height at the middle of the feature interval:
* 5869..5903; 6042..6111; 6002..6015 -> -0.011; 12.2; 13.3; 12.9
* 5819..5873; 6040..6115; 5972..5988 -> 0.033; 13.8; 13.4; 13.6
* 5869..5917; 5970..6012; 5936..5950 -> -0.045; 12.6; 13.4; 13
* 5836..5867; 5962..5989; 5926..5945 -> 0.029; 13.8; 13.6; 13.6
